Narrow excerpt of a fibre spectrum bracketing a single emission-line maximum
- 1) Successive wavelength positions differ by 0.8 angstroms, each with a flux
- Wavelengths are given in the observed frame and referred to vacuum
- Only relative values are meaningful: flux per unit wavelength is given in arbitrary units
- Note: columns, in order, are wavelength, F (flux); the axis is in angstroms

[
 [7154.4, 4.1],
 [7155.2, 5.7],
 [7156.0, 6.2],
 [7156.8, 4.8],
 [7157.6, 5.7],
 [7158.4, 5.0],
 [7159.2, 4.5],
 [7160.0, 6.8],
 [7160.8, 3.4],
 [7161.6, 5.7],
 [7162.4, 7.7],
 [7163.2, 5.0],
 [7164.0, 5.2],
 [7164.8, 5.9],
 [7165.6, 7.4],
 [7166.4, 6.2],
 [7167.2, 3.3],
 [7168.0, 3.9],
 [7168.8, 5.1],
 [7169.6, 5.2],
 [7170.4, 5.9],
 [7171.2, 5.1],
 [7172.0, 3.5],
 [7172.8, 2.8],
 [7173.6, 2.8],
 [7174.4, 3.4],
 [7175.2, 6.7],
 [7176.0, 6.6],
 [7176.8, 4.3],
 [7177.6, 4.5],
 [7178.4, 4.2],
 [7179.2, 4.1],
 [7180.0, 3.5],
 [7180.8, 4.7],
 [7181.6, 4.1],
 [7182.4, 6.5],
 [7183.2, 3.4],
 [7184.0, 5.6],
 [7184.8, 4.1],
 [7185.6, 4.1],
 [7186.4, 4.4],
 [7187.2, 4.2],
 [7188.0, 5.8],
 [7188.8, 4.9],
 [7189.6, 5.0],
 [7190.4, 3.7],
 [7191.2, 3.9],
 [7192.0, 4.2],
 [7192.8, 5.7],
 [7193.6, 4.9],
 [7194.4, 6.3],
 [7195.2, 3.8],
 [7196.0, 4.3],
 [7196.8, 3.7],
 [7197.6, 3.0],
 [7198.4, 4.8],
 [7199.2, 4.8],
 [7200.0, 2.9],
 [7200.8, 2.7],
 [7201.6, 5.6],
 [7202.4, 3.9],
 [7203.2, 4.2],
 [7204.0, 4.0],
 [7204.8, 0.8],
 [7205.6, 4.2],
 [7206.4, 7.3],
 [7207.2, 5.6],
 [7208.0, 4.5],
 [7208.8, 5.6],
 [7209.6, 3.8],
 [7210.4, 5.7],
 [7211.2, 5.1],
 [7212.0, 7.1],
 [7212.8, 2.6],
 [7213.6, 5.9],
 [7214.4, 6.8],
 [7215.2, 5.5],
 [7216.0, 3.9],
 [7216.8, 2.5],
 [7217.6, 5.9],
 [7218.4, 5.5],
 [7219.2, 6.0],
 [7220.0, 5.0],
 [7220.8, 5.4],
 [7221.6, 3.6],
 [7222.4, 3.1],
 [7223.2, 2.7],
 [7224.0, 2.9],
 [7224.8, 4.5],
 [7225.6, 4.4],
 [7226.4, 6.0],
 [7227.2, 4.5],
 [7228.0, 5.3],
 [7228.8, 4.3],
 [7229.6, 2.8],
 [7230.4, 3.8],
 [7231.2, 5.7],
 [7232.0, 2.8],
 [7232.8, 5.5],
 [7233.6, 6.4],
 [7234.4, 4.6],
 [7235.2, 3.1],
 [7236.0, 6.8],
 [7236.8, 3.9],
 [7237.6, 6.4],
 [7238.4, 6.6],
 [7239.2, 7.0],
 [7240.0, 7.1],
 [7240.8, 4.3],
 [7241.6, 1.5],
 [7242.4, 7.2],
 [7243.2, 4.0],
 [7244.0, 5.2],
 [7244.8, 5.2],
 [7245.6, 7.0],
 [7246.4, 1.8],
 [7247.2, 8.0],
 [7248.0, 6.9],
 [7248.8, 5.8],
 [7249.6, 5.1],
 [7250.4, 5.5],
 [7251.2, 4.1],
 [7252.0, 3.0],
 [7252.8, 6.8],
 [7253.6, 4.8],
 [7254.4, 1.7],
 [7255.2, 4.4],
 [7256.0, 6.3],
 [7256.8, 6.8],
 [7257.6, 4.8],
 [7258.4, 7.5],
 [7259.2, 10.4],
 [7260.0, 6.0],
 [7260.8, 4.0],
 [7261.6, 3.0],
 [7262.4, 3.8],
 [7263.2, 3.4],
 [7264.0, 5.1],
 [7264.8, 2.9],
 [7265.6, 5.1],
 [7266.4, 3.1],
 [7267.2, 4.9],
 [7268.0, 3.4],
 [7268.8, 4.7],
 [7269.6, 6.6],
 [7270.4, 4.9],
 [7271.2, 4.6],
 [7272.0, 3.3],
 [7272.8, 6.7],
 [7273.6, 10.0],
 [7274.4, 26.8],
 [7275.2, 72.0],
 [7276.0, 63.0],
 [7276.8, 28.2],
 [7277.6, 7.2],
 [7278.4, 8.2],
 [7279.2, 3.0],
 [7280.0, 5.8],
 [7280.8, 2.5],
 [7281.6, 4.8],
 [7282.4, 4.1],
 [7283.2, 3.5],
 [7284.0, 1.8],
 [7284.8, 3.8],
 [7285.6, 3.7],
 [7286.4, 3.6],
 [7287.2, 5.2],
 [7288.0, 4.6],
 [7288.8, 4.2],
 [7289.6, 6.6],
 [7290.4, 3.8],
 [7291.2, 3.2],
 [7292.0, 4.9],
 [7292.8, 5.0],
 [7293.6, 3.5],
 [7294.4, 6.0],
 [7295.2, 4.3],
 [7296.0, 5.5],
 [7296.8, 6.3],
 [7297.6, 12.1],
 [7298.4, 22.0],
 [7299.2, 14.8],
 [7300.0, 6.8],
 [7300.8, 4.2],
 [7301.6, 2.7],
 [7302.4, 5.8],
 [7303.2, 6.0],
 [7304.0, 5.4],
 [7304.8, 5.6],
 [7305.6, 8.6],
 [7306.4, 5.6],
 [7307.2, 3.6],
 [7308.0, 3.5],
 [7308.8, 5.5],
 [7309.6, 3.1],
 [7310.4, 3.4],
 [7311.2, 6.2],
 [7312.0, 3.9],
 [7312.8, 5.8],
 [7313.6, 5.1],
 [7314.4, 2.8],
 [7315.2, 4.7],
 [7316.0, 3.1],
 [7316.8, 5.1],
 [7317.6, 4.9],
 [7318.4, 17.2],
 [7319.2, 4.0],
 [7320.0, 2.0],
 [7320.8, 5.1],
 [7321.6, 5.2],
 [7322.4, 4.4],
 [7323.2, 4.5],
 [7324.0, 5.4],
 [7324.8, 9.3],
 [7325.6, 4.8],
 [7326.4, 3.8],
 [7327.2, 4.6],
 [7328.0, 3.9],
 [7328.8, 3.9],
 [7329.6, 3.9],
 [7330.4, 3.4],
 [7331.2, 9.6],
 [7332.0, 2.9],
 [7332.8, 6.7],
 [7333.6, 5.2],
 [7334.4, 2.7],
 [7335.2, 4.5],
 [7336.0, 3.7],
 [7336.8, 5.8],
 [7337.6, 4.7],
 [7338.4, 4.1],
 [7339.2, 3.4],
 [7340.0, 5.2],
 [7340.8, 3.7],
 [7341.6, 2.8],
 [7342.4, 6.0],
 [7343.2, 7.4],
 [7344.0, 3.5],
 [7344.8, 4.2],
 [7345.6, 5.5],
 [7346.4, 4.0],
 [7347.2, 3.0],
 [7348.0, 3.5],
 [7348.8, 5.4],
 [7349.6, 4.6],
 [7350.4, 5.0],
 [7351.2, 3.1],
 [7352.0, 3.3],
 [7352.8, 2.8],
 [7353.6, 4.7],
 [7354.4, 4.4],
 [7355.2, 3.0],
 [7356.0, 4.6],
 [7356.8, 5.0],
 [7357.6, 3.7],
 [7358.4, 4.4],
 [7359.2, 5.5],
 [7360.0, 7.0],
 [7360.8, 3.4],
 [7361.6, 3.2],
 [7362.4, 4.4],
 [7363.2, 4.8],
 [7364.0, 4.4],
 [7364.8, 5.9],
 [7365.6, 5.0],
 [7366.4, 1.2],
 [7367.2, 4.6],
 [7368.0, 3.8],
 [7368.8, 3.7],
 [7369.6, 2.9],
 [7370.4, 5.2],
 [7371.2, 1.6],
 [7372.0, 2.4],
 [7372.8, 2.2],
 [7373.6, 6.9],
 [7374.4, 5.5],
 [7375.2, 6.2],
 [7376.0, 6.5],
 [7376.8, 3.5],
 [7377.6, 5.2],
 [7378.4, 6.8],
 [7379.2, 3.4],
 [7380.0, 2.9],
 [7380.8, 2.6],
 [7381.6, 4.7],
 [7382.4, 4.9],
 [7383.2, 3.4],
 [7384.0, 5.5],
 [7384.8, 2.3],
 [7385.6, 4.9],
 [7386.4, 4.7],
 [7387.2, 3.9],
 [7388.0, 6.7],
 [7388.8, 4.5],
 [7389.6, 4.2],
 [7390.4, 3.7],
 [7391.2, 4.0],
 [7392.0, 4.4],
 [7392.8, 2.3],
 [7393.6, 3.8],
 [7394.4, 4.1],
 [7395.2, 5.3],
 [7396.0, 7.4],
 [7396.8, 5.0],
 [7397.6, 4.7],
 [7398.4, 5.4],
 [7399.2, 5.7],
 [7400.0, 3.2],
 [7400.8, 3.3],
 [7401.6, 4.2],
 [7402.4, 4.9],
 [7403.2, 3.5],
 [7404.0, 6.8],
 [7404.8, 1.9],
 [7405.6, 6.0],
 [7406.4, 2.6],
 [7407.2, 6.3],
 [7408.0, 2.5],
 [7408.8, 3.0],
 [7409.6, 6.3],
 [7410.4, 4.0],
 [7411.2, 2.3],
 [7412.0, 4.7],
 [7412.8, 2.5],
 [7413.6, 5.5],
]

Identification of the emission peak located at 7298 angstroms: [N II] 6583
